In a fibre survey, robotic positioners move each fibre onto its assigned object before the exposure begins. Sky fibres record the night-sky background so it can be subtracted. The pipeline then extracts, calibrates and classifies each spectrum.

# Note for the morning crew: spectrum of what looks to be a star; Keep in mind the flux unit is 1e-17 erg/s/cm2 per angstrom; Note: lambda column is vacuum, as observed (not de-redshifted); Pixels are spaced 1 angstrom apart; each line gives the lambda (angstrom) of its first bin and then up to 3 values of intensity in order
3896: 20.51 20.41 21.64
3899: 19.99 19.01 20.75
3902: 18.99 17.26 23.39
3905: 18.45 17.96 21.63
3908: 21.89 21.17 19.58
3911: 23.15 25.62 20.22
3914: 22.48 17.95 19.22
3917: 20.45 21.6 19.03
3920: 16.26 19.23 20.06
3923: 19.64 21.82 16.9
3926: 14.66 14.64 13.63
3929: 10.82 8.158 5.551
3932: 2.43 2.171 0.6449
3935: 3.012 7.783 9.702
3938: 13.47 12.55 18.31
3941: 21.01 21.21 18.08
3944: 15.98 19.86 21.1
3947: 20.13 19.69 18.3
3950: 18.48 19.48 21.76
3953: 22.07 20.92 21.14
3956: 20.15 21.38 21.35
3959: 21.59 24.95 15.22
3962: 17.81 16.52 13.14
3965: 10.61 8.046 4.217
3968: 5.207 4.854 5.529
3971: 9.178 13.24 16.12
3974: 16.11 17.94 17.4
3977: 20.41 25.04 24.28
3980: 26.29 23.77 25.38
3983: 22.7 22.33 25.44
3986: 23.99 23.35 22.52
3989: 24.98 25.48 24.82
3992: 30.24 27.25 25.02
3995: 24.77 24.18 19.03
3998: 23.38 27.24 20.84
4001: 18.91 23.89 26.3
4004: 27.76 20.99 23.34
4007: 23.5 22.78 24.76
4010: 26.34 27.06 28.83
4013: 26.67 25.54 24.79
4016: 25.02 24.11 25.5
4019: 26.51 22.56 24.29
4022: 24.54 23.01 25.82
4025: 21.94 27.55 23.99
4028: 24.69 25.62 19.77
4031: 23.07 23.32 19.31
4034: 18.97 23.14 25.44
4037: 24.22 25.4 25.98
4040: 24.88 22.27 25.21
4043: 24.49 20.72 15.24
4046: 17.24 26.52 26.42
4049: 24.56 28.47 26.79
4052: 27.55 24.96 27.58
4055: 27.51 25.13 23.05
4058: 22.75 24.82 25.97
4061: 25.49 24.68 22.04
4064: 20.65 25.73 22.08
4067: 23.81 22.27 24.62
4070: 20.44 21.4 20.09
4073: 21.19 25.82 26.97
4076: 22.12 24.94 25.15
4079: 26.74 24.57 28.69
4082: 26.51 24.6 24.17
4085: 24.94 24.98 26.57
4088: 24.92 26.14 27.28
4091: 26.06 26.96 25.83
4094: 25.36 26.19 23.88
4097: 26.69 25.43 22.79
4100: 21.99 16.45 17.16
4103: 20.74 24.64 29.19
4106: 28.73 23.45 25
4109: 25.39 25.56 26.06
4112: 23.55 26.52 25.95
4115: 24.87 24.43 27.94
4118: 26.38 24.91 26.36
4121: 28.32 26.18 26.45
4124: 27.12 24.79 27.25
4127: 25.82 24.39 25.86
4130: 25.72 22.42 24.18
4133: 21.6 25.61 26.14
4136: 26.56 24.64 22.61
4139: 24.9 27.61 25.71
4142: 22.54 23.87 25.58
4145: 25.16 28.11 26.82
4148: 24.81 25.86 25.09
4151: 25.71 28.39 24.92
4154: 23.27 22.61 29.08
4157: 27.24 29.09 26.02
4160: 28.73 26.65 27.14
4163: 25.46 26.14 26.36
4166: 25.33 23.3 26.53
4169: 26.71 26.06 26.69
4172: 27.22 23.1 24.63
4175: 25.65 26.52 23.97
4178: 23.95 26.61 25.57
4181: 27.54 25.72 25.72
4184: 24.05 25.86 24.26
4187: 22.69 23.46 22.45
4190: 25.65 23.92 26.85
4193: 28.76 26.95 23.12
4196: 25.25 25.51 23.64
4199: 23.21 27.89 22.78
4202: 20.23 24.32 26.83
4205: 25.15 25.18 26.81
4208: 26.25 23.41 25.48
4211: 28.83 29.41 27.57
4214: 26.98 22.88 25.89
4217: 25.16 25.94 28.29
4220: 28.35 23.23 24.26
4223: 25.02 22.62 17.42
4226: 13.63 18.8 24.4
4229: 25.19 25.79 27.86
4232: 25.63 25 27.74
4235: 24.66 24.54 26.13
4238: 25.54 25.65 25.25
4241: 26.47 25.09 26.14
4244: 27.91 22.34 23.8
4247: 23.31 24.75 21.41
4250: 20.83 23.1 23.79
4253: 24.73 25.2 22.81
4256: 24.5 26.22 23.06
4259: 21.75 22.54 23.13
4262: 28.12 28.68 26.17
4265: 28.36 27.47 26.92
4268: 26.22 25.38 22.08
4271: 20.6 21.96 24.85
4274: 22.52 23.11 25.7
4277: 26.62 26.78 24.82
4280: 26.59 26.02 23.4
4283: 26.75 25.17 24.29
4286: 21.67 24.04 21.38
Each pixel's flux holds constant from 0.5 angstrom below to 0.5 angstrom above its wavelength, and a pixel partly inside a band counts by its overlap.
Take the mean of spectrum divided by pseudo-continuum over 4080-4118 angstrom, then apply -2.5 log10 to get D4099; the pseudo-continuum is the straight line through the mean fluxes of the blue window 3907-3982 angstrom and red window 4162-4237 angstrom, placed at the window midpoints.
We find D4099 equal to -0.153 mag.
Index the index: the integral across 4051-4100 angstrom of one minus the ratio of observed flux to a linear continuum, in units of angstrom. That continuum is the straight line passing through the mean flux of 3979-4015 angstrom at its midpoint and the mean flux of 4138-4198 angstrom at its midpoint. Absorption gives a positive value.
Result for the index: 0.57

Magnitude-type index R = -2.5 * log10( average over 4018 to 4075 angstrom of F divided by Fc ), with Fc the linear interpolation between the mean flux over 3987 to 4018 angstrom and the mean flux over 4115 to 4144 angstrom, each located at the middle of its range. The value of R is 0.048 mag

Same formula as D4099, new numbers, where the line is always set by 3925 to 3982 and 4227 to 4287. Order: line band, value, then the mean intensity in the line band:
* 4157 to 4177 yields -0.19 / 26.1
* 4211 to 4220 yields -0.14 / 26.7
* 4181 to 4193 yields -0.10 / 24.9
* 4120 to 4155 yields -0.20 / 25.4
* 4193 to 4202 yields -0.08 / 24.8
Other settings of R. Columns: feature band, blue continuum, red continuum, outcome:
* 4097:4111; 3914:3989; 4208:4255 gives -0.13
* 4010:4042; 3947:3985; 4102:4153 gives -0.18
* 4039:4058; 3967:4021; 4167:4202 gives -0.06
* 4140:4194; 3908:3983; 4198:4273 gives -0.13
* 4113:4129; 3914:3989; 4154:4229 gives -0.15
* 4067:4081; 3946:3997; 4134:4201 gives -0.05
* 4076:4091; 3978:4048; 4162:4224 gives -0.04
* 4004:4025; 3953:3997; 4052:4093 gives -0.15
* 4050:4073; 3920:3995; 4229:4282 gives -0.21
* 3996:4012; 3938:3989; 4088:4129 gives -0.18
